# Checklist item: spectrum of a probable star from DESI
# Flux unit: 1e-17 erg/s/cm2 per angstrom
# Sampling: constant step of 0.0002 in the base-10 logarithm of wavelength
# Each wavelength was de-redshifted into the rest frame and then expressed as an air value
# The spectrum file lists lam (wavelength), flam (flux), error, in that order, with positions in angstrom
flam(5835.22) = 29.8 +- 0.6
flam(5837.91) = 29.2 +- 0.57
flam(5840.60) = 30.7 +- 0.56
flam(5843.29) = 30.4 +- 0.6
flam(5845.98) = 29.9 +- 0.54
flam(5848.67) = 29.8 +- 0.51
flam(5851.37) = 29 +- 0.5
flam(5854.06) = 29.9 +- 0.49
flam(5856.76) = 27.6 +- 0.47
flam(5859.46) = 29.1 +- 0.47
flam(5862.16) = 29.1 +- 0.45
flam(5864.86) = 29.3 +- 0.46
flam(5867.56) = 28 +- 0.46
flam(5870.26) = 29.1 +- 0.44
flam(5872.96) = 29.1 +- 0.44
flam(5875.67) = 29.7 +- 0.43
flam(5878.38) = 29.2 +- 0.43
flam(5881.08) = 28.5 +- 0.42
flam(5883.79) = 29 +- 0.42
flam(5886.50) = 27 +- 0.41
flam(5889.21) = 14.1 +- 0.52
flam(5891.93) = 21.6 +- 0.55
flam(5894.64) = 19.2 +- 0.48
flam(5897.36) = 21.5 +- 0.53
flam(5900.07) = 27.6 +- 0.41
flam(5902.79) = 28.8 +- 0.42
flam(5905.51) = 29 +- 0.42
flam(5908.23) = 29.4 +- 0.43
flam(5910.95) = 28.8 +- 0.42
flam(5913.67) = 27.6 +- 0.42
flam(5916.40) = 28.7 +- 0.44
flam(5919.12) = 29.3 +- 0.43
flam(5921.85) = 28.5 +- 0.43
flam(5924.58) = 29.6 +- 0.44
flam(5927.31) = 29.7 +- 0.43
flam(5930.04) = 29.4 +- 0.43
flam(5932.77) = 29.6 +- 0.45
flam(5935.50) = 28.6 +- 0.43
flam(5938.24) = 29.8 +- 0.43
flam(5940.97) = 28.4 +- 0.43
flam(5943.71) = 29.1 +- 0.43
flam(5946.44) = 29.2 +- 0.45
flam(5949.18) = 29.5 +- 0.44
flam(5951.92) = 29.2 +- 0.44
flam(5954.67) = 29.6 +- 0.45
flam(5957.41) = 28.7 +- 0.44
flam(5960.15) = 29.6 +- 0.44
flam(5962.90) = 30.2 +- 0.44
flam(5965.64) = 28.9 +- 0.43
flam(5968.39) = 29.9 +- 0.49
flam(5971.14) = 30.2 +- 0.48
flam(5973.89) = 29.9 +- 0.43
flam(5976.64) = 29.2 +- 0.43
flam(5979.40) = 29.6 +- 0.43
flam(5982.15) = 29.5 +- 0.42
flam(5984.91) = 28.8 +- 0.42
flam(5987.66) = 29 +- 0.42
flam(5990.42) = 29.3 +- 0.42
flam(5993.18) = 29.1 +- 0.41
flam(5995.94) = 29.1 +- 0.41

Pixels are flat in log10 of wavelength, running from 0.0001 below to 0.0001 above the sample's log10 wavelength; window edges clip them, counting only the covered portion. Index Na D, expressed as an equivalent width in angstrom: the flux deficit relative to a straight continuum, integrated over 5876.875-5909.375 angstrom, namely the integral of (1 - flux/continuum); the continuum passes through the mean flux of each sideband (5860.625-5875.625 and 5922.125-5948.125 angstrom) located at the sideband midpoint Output 4.1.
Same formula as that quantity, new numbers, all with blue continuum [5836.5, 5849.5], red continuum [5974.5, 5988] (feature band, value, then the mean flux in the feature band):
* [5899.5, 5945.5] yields 0.98 angstrom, 29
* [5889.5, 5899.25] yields 3.06 angstrom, 20.4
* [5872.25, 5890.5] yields 1.96 angstrom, 26.6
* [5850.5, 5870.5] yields 0.70 angstrom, 28.9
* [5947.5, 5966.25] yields 0.00 angstrom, 29.4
